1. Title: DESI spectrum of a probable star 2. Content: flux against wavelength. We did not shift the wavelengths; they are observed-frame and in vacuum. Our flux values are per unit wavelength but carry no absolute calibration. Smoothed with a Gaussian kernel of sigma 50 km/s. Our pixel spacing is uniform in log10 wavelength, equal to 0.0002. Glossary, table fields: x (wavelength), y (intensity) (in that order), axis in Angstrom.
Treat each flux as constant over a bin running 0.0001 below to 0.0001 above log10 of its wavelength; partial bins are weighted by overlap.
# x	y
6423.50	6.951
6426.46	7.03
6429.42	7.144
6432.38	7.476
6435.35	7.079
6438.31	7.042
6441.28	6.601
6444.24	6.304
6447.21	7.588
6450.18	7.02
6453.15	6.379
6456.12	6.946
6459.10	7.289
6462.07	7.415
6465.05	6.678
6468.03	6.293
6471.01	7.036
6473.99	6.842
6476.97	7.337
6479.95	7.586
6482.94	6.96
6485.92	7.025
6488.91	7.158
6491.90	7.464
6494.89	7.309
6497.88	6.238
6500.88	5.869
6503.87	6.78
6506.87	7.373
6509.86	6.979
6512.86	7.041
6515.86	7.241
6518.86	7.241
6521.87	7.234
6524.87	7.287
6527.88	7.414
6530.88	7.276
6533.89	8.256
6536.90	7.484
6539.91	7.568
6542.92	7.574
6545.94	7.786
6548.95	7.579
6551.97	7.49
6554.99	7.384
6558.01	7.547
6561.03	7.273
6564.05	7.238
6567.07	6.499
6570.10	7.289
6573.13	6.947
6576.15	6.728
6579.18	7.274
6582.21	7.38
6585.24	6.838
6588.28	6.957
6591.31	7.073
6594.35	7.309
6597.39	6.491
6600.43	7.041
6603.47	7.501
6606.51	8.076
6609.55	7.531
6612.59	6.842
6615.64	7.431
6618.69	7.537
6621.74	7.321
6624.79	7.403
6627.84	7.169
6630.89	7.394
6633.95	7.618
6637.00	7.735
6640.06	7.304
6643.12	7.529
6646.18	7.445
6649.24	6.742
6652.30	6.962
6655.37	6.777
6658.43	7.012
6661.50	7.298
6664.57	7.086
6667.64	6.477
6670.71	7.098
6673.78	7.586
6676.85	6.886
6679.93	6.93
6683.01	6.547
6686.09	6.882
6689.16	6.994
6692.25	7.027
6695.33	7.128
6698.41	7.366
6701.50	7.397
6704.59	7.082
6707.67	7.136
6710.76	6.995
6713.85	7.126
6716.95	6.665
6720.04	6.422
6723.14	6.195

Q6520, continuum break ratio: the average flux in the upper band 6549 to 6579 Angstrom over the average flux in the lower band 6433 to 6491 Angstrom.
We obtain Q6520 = 1.03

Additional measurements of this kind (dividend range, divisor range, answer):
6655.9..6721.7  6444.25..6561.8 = 0.98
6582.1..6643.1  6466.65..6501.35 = 1.05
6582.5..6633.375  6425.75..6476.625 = 1.04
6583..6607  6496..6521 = 1.04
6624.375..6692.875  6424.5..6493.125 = 1.01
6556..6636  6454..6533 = 1.02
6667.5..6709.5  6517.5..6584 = 0.96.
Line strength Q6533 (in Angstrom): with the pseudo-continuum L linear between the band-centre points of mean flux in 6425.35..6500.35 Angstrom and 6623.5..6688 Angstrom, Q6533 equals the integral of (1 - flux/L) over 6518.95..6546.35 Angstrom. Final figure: -1.8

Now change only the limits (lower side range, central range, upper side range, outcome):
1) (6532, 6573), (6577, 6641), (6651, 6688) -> -0.8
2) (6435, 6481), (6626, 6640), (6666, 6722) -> -1.0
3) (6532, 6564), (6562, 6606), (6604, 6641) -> 2.6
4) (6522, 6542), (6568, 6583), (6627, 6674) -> 0.6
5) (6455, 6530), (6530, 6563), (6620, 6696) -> -2.3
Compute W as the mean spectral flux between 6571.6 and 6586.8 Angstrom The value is 7.03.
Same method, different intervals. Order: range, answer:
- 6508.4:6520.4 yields 7.12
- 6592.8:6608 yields 7.28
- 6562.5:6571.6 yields 7.01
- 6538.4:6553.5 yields 7.6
